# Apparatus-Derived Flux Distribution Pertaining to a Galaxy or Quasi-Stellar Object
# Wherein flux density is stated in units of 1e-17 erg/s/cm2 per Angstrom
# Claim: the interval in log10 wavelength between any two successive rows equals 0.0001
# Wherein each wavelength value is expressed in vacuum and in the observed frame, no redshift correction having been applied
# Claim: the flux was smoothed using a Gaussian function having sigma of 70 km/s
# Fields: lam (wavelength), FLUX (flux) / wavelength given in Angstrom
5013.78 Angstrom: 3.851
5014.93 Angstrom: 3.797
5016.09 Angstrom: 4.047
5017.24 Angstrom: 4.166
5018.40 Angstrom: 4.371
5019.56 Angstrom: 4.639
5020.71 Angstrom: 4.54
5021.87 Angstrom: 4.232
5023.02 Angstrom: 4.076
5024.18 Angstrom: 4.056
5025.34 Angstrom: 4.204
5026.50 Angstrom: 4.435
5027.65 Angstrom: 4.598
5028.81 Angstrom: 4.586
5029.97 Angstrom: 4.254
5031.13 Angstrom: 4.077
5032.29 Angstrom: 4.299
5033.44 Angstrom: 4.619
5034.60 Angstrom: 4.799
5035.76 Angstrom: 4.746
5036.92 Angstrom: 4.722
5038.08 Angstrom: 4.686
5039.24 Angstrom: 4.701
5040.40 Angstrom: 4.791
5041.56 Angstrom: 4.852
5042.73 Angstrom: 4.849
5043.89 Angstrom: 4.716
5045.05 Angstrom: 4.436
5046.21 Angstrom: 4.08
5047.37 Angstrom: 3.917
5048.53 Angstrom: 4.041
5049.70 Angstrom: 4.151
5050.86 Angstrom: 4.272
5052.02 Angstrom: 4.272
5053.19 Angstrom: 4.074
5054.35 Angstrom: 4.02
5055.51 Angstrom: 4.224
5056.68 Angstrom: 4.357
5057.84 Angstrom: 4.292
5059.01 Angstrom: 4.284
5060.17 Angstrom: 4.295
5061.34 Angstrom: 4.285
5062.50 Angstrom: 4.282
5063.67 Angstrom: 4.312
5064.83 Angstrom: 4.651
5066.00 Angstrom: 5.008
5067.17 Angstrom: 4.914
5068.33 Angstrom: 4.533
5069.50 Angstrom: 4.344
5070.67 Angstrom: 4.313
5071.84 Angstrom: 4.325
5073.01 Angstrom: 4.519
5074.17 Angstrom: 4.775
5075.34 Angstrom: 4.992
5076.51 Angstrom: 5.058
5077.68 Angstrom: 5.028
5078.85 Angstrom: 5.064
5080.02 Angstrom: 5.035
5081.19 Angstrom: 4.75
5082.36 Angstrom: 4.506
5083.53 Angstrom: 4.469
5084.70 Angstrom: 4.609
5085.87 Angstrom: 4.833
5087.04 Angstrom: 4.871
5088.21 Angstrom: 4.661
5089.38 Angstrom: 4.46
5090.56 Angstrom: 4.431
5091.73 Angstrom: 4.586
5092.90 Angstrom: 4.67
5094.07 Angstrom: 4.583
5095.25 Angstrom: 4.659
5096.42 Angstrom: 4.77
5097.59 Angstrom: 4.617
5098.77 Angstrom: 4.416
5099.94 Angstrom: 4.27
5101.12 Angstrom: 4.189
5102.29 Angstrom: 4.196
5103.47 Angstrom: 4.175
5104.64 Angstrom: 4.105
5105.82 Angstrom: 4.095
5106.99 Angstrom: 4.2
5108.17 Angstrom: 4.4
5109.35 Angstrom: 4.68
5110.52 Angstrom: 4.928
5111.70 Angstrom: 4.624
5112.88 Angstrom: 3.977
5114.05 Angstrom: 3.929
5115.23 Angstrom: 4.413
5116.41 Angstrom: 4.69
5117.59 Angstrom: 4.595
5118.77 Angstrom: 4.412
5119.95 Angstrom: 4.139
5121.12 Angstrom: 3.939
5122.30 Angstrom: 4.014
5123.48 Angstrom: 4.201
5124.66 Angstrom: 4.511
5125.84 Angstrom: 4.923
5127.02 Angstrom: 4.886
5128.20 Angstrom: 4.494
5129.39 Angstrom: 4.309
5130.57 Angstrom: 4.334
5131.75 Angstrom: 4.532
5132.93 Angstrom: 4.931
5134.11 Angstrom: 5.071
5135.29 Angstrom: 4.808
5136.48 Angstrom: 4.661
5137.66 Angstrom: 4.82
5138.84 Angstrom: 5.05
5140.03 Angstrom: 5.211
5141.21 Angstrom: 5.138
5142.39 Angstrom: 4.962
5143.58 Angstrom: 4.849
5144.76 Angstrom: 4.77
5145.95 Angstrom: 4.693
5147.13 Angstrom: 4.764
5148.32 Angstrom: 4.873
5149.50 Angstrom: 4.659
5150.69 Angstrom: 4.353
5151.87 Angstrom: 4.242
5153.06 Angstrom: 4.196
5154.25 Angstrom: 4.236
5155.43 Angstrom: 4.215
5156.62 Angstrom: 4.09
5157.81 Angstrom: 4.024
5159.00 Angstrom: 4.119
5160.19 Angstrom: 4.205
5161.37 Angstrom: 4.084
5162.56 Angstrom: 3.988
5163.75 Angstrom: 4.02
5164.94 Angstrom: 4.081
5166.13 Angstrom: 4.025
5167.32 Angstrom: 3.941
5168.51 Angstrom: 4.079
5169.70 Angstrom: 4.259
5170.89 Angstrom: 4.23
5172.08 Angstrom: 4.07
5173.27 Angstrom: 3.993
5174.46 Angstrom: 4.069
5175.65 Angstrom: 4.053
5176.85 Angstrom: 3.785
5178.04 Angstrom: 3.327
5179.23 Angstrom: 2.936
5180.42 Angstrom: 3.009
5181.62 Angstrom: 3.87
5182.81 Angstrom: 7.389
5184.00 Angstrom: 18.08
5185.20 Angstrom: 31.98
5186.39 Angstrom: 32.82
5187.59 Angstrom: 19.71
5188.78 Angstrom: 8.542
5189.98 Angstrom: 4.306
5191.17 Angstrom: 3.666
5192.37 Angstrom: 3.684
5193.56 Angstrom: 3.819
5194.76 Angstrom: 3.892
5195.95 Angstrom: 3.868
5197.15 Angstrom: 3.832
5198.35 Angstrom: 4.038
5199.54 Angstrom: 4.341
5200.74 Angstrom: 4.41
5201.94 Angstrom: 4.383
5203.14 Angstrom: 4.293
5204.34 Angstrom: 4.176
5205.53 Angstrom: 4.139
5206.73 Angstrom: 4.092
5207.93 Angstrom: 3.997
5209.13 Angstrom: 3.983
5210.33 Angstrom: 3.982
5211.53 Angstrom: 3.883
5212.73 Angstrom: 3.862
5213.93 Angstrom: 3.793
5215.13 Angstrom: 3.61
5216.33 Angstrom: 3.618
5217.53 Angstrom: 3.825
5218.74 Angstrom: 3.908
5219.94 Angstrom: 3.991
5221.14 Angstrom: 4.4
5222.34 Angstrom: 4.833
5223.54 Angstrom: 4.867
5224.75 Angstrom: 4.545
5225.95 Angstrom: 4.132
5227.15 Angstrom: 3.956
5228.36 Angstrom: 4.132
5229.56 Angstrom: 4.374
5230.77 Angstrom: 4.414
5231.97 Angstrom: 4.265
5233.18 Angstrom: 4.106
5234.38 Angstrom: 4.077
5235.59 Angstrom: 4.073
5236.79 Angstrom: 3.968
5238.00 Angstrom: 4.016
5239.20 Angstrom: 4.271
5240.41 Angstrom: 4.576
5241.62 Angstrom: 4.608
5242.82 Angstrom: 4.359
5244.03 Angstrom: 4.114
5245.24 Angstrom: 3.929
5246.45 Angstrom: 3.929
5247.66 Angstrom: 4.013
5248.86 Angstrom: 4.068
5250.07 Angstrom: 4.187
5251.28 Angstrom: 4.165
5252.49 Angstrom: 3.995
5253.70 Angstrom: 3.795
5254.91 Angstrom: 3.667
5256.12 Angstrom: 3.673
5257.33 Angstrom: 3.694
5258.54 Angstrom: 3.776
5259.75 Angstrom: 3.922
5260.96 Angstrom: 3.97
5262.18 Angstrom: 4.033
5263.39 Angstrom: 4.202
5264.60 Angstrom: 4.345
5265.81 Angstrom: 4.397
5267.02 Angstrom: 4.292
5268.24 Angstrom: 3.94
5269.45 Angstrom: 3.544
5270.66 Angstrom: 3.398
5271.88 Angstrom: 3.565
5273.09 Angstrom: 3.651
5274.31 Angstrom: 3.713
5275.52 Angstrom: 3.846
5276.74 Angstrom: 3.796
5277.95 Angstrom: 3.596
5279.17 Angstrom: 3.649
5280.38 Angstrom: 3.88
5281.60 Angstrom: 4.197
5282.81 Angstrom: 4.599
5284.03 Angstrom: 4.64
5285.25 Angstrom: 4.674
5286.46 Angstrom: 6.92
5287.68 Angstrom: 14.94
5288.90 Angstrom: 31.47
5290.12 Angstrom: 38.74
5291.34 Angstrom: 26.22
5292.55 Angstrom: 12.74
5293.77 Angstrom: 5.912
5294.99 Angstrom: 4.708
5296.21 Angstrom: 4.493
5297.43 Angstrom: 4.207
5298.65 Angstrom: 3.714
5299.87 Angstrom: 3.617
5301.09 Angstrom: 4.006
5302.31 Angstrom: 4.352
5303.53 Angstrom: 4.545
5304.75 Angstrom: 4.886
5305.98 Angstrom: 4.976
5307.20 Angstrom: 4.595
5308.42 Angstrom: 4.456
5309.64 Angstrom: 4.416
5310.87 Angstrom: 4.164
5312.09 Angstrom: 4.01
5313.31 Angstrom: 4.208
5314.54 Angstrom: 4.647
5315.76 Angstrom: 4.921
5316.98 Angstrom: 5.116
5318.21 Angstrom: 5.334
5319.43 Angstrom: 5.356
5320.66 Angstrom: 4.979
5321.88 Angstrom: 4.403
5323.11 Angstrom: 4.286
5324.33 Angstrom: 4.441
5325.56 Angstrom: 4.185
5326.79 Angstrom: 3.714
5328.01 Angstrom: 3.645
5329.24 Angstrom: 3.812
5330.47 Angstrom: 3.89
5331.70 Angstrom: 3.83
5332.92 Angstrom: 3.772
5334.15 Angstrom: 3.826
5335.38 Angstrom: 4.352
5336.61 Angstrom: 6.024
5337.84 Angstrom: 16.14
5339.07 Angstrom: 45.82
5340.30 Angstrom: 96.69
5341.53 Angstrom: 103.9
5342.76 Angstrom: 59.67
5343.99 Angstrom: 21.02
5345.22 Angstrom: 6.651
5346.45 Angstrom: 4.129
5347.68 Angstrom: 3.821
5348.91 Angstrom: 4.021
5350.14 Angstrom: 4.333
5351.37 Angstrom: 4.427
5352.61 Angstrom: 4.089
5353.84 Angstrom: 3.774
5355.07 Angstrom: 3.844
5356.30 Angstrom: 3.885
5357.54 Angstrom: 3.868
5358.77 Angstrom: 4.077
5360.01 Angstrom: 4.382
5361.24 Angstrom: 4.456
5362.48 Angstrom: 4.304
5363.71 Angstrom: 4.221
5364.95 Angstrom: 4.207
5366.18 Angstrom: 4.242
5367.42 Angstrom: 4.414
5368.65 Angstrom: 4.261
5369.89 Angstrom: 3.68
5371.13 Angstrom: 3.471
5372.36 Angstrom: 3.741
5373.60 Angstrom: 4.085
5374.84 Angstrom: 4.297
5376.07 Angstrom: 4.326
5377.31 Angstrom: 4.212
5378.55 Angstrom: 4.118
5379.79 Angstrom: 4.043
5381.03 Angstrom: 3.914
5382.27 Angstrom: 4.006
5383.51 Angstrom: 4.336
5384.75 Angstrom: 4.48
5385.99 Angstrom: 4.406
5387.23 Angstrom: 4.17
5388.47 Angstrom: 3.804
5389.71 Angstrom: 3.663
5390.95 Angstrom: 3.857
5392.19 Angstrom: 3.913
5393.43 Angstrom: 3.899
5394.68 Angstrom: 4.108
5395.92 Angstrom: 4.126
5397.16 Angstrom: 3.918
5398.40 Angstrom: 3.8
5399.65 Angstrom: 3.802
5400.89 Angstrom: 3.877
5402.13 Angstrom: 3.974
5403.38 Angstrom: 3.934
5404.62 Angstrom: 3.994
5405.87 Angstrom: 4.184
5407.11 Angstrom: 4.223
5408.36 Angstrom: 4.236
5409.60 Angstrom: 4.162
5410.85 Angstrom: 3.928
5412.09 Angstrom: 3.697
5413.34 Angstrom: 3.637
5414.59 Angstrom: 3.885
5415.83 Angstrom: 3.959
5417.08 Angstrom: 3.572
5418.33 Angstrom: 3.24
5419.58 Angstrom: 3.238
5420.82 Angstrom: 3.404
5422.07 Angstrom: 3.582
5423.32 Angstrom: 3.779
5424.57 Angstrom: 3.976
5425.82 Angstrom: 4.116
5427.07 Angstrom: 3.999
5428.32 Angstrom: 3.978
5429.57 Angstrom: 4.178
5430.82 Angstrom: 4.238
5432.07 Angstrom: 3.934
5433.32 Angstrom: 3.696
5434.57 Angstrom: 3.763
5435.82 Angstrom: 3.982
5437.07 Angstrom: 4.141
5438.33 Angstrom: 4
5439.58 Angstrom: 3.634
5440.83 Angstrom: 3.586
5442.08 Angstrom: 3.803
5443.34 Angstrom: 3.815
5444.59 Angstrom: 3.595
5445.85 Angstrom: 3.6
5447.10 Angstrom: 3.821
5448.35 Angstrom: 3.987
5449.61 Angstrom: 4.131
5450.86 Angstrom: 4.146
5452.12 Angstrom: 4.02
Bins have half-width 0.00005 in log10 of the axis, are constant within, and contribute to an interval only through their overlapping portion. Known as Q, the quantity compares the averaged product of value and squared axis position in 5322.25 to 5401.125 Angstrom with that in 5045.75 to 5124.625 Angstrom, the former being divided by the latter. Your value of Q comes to 2.26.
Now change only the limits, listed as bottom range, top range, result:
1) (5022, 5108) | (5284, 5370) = 2.57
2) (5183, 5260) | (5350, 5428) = 0.78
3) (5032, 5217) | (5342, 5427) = 1.16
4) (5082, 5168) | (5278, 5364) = 2.51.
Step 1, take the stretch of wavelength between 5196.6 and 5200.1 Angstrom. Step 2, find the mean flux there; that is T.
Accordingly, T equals 4.08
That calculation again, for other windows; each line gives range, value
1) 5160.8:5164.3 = 4.03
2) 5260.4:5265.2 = 4.13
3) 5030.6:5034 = 4.34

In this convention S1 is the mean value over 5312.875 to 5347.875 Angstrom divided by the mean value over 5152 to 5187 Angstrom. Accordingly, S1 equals 2.40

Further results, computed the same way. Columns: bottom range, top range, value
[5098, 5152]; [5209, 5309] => 1.20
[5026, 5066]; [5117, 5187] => 1.26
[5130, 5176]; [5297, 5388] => 1.94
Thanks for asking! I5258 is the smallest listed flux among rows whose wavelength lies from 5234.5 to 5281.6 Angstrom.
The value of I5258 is 3.398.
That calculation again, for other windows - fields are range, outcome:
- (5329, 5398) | 3.471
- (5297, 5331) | 3.617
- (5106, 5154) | 3.929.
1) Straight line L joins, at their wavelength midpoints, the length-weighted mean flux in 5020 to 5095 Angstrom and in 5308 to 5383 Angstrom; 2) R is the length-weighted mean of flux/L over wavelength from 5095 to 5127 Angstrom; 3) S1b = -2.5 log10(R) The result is 0.23 mag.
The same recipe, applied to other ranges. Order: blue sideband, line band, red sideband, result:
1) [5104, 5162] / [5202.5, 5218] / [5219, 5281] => 0.07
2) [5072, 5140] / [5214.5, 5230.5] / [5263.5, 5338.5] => 0.31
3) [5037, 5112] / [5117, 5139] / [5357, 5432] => -0.03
